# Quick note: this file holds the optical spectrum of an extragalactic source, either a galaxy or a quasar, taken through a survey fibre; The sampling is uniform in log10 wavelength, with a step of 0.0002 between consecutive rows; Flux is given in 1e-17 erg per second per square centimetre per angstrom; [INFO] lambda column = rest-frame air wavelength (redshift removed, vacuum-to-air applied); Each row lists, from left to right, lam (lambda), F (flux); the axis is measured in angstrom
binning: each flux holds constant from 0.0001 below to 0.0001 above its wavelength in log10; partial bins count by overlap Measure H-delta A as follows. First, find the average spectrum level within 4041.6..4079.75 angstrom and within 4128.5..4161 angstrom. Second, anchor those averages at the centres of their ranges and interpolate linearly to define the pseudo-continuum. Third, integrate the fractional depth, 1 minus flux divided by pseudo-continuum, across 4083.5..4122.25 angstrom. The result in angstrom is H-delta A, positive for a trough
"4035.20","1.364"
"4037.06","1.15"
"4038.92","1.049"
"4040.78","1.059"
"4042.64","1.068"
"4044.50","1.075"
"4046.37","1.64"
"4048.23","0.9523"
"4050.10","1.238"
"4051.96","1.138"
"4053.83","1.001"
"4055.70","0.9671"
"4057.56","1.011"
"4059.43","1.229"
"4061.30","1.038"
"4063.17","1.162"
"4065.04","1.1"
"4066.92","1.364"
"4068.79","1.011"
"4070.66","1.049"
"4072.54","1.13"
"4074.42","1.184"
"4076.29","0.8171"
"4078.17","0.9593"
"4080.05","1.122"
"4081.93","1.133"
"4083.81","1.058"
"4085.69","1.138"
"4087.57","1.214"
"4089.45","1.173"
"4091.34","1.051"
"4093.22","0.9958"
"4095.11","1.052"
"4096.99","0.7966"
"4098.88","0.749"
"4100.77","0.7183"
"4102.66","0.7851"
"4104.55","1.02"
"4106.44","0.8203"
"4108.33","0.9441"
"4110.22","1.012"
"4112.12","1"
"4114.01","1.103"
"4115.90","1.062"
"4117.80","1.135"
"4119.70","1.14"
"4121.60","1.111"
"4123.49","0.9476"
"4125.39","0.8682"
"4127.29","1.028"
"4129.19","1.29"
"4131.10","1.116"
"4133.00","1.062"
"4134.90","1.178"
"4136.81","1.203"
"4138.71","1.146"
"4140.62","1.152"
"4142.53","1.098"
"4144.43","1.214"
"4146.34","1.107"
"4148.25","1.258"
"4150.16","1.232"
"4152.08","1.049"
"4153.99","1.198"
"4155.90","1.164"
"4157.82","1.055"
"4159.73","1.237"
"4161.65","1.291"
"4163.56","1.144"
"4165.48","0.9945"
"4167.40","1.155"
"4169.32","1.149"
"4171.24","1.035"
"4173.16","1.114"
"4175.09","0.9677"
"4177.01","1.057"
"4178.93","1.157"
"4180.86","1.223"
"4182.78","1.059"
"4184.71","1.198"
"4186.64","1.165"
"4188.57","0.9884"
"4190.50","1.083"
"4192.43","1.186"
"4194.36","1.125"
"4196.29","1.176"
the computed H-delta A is 4.5 angstrom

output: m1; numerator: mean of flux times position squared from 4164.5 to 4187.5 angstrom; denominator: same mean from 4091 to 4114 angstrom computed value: 1.3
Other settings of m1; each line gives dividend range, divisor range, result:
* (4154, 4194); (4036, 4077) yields 1.07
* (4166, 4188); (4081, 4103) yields 1.17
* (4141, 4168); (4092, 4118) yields 1.26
